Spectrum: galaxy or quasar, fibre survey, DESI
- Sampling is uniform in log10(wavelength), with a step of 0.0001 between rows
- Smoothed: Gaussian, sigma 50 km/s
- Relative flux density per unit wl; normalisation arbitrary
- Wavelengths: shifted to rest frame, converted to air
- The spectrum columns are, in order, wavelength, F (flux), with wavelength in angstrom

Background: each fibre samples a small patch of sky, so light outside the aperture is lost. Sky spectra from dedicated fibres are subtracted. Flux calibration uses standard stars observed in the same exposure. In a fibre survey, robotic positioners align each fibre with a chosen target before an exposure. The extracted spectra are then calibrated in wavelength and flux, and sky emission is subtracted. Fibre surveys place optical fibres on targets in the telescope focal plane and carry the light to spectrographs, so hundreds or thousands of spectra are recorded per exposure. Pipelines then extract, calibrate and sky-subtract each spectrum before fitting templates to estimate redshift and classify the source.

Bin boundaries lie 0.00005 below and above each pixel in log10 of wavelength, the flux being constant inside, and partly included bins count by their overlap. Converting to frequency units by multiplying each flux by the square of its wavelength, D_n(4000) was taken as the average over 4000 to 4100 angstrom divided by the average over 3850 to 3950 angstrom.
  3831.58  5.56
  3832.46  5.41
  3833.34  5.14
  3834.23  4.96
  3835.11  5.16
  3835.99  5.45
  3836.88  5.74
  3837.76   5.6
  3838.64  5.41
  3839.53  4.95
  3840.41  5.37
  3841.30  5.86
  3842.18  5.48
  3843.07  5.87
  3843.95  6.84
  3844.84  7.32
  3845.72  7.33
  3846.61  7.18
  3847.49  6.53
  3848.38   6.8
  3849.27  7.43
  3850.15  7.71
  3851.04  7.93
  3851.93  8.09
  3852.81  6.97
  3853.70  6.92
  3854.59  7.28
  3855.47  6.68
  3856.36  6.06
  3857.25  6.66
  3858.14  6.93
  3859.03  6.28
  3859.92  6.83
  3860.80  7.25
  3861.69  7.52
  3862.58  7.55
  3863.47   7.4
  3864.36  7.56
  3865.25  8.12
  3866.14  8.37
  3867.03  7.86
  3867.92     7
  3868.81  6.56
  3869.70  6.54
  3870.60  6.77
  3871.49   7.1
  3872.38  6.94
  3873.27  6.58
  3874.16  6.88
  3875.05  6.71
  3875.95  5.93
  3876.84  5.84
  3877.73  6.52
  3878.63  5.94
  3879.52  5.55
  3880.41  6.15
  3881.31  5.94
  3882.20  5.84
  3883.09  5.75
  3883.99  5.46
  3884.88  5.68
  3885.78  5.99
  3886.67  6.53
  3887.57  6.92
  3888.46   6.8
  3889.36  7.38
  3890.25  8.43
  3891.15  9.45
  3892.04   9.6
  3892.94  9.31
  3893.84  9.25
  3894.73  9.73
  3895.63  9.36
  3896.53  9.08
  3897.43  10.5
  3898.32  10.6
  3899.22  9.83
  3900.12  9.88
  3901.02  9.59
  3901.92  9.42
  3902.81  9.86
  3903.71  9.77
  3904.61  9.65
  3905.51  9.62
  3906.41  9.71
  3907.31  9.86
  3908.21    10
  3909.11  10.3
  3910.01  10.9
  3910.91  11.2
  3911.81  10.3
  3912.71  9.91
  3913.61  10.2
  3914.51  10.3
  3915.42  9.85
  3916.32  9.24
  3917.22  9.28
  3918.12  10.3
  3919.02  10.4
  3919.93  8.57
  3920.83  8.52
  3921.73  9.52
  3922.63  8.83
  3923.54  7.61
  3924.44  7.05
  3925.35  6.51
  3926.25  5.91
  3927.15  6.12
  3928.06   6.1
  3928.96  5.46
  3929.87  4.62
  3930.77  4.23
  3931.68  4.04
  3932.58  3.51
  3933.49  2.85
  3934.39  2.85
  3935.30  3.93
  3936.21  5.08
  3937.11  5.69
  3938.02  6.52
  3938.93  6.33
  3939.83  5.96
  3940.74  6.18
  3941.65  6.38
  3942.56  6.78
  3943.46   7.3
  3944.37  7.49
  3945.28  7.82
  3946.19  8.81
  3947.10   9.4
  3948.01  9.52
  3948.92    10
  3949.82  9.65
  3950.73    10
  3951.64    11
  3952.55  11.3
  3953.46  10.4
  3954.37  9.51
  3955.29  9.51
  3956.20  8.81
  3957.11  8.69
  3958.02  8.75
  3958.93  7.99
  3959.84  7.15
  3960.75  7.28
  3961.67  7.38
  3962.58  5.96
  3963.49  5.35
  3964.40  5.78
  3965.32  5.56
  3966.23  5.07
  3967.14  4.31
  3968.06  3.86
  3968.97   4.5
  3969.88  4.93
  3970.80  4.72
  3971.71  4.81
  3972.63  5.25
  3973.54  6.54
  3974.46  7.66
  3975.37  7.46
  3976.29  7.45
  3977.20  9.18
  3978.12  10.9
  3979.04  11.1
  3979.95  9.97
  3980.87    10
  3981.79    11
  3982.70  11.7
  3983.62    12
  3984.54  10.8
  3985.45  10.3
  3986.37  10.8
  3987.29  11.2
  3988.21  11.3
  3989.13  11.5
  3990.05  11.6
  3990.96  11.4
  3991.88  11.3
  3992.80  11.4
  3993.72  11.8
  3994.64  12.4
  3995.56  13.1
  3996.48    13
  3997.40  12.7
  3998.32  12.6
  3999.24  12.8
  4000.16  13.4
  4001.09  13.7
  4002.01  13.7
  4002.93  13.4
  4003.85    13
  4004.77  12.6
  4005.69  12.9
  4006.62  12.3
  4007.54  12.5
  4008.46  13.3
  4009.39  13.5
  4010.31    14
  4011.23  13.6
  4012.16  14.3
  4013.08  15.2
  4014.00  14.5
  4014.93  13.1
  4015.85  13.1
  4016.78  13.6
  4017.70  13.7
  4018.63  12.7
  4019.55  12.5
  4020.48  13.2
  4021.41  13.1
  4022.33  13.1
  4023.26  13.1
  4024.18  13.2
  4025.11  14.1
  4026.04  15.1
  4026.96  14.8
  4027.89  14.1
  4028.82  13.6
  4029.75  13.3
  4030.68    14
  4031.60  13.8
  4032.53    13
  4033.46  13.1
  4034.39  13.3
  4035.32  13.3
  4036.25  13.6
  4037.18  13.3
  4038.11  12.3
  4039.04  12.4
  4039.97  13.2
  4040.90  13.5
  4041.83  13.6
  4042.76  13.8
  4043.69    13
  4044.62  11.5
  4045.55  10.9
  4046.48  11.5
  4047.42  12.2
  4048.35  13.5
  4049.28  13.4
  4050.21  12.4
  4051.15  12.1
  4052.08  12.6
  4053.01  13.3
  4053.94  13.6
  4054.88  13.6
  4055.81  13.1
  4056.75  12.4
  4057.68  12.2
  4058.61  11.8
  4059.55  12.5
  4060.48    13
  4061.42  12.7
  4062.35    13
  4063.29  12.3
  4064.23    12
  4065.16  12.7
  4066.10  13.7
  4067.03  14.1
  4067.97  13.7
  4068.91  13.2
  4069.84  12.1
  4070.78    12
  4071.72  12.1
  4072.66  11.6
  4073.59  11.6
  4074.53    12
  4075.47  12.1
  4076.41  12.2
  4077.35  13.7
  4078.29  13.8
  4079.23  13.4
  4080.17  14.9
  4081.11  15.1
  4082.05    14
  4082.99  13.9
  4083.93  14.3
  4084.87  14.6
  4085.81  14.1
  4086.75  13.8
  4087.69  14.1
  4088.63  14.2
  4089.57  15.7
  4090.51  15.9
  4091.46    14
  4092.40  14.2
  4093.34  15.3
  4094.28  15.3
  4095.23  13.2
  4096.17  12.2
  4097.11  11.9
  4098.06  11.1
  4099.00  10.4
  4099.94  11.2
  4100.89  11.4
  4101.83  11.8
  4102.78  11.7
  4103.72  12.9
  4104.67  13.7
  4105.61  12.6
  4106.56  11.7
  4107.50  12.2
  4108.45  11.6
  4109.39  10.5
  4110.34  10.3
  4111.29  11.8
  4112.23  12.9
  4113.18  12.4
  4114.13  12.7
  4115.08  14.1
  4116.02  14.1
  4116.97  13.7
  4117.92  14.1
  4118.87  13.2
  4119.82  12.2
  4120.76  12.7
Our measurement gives 1.87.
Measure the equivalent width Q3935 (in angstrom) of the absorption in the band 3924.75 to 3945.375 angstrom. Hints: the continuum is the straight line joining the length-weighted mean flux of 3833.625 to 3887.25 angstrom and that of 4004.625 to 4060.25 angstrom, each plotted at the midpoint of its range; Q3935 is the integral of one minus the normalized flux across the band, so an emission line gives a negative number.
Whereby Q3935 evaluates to 8.6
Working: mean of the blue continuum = 6.55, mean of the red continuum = 13.2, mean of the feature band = 5.52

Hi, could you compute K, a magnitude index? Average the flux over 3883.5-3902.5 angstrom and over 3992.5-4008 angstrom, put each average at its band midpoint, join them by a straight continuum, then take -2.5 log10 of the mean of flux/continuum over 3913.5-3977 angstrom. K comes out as 0.417 mag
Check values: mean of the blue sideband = 8.52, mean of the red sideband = 12.8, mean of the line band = 7.16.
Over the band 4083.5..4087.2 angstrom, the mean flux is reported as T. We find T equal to 14.2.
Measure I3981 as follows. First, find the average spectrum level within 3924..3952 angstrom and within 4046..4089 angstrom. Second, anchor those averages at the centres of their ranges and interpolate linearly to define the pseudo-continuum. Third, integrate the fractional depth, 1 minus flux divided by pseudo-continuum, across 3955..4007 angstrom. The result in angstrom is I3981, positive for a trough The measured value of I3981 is -4.4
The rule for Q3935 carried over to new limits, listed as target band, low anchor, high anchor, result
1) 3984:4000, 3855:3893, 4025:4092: -1.2 angstrom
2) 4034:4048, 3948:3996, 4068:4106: -1.6 angstrom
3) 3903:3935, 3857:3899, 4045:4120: 1.1 angstrom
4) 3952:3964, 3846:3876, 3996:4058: 2.6 angstrom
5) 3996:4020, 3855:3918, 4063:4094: -3.7 angstrom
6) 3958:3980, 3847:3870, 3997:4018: 9.6 angstrom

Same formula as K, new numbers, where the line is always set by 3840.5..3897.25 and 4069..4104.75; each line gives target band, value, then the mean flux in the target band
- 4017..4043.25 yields -0.159 mag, 13.4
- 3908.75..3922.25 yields -0.182 mag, 9.91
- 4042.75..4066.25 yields -0.028 mag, 12.6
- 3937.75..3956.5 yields 0.095 mag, 8.53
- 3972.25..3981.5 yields 0.174 mag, 8.62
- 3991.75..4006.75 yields -0.186 mag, 12.7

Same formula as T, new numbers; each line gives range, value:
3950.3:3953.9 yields 10.7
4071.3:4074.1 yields 11.8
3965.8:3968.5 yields 4.41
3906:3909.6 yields 9.98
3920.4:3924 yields 8.62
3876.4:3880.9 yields 5.99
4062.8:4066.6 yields 12.7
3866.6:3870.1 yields 7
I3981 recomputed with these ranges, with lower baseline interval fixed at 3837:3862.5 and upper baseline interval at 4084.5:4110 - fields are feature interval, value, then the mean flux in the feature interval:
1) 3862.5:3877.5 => 0.4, 7.02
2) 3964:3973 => 4.5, 4.87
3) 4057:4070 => -0.7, 12.8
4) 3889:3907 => -3.6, 9.52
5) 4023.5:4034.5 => -2.5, 13.8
